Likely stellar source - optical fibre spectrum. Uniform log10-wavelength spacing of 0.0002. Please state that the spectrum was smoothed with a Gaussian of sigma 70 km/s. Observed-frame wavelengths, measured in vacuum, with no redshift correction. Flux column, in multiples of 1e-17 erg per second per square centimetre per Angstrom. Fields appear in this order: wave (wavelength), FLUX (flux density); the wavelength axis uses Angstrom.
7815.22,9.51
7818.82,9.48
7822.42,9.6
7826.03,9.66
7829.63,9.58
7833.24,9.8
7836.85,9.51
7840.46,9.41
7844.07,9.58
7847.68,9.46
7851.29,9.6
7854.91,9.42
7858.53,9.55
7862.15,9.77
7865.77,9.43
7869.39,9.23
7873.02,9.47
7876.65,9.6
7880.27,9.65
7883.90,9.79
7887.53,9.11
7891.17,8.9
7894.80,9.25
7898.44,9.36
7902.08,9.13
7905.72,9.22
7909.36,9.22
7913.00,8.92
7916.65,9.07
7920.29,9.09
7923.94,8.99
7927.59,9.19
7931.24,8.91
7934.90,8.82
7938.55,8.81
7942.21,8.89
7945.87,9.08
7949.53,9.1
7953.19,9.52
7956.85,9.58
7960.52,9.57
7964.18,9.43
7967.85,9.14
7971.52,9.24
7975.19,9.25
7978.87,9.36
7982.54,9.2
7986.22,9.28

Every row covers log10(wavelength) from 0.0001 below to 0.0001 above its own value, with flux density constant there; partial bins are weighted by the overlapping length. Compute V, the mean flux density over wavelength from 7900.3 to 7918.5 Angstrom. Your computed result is 9.11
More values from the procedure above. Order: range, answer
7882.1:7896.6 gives 9.26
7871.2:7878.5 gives 9.53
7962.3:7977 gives 9.27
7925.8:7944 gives 8.92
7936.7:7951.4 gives 8.97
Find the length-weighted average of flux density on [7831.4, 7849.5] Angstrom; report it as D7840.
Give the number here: 9.55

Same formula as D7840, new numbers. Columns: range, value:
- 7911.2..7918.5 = 9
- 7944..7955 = 9.23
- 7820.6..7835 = 9.66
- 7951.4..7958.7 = 9.55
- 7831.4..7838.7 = 9.65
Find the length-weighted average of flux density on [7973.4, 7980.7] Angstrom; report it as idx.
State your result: 9.3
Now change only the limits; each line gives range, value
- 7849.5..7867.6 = 9.55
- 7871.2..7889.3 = 9.53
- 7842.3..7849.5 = 9.53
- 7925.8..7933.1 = 9.04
